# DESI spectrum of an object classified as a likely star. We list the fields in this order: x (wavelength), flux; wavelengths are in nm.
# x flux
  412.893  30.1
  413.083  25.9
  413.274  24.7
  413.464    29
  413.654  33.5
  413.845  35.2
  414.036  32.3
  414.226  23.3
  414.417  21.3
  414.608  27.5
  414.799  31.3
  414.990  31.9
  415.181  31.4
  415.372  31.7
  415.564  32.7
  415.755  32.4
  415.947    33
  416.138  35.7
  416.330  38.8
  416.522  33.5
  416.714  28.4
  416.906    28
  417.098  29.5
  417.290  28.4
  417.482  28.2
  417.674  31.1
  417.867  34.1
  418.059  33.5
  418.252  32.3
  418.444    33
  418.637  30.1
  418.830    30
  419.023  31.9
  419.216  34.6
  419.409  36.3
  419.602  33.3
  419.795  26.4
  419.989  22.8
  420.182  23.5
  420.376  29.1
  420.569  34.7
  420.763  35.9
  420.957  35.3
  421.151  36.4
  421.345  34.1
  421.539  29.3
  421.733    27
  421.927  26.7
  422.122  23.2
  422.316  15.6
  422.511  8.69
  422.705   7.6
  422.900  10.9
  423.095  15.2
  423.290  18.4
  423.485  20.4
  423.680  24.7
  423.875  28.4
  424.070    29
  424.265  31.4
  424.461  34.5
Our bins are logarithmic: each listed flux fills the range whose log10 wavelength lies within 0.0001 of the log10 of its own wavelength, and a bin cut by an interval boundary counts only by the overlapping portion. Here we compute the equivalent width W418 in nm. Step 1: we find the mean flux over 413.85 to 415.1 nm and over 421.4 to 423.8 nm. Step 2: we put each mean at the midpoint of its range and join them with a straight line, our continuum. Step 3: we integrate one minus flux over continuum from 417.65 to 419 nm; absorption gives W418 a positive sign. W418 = -0.44 nm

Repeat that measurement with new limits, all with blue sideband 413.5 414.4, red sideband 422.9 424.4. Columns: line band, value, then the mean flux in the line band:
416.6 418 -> -0.11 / 29.8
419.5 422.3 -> -0.46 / 29.4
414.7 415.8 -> -0.10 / 31.9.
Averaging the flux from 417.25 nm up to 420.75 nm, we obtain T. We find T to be 30.9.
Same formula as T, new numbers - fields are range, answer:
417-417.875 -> 29.9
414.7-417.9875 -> 31.8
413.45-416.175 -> 30.8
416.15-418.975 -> 31.5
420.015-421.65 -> 31.8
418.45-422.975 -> 27.3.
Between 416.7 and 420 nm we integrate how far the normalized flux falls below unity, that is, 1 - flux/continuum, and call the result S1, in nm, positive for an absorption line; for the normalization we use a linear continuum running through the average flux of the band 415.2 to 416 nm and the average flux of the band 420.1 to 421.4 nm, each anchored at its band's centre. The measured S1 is 0.17 nm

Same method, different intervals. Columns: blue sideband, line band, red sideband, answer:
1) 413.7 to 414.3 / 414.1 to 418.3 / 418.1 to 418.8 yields 0.061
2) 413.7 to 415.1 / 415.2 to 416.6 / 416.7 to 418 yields -0.205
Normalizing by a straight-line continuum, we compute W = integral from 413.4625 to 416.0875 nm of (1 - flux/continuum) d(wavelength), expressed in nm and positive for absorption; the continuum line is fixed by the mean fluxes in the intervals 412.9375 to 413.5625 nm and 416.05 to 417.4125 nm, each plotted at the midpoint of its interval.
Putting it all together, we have -0.15 nm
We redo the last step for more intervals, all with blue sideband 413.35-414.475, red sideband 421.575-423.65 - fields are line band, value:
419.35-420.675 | -0.49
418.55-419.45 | -0.39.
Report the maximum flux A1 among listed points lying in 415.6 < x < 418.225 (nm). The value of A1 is 38.8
